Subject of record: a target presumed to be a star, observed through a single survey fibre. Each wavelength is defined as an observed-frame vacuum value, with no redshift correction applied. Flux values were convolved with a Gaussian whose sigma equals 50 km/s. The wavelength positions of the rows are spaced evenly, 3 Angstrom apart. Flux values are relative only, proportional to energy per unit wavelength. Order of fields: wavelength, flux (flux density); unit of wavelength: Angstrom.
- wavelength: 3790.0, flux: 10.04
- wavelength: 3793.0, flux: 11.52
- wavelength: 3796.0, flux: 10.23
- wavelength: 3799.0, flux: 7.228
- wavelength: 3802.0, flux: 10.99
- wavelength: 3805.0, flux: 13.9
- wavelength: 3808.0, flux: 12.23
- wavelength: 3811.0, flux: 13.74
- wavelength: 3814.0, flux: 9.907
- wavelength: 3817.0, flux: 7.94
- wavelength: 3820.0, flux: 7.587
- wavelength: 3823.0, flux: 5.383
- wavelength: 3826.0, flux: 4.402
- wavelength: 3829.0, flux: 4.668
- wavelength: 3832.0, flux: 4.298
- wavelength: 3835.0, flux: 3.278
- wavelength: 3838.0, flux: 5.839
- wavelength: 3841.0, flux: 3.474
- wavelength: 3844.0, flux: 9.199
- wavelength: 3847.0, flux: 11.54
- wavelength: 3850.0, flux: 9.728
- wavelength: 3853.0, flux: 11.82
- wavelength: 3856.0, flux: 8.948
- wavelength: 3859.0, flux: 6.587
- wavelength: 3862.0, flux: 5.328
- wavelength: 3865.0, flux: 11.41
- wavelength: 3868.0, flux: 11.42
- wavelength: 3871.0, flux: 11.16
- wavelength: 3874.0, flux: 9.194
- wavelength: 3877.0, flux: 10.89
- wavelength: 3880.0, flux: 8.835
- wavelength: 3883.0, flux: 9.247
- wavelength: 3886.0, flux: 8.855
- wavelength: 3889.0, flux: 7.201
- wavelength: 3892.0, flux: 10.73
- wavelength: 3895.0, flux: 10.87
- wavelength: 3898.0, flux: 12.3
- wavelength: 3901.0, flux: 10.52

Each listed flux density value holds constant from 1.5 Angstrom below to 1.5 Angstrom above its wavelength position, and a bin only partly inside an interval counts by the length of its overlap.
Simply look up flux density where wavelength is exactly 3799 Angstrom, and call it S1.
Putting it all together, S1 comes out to 7.228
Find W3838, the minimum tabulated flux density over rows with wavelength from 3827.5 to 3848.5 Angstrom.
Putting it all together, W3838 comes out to 3.278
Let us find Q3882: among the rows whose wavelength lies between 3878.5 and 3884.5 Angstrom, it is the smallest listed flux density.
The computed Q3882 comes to 8.835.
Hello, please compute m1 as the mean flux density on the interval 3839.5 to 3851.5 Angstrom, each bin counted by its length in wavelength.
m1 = 8.49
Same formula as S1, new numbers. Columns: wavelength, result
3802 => 10.99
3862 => 5.328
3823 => 5.383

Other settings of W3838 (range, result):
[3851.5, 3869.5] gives 5.328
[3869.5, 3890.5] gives 7.201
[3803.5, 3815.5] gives 9.907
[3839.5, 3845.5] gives 3.474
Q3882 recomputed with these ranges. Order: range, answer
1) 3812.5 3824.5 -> 5.383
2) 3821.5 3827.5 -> 4.402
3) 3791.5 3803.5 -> 7.228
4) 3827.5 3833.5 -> 4.298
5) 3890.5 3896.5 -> 10.73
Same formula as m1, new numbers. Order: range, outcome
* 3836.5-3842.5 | 4.66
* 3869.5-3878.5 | 10.4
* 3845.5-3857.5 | 10.5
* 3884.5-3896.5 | 9.41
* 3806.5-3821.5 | 10.3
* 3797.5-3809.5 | 11.1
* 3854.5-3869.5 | 8.74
